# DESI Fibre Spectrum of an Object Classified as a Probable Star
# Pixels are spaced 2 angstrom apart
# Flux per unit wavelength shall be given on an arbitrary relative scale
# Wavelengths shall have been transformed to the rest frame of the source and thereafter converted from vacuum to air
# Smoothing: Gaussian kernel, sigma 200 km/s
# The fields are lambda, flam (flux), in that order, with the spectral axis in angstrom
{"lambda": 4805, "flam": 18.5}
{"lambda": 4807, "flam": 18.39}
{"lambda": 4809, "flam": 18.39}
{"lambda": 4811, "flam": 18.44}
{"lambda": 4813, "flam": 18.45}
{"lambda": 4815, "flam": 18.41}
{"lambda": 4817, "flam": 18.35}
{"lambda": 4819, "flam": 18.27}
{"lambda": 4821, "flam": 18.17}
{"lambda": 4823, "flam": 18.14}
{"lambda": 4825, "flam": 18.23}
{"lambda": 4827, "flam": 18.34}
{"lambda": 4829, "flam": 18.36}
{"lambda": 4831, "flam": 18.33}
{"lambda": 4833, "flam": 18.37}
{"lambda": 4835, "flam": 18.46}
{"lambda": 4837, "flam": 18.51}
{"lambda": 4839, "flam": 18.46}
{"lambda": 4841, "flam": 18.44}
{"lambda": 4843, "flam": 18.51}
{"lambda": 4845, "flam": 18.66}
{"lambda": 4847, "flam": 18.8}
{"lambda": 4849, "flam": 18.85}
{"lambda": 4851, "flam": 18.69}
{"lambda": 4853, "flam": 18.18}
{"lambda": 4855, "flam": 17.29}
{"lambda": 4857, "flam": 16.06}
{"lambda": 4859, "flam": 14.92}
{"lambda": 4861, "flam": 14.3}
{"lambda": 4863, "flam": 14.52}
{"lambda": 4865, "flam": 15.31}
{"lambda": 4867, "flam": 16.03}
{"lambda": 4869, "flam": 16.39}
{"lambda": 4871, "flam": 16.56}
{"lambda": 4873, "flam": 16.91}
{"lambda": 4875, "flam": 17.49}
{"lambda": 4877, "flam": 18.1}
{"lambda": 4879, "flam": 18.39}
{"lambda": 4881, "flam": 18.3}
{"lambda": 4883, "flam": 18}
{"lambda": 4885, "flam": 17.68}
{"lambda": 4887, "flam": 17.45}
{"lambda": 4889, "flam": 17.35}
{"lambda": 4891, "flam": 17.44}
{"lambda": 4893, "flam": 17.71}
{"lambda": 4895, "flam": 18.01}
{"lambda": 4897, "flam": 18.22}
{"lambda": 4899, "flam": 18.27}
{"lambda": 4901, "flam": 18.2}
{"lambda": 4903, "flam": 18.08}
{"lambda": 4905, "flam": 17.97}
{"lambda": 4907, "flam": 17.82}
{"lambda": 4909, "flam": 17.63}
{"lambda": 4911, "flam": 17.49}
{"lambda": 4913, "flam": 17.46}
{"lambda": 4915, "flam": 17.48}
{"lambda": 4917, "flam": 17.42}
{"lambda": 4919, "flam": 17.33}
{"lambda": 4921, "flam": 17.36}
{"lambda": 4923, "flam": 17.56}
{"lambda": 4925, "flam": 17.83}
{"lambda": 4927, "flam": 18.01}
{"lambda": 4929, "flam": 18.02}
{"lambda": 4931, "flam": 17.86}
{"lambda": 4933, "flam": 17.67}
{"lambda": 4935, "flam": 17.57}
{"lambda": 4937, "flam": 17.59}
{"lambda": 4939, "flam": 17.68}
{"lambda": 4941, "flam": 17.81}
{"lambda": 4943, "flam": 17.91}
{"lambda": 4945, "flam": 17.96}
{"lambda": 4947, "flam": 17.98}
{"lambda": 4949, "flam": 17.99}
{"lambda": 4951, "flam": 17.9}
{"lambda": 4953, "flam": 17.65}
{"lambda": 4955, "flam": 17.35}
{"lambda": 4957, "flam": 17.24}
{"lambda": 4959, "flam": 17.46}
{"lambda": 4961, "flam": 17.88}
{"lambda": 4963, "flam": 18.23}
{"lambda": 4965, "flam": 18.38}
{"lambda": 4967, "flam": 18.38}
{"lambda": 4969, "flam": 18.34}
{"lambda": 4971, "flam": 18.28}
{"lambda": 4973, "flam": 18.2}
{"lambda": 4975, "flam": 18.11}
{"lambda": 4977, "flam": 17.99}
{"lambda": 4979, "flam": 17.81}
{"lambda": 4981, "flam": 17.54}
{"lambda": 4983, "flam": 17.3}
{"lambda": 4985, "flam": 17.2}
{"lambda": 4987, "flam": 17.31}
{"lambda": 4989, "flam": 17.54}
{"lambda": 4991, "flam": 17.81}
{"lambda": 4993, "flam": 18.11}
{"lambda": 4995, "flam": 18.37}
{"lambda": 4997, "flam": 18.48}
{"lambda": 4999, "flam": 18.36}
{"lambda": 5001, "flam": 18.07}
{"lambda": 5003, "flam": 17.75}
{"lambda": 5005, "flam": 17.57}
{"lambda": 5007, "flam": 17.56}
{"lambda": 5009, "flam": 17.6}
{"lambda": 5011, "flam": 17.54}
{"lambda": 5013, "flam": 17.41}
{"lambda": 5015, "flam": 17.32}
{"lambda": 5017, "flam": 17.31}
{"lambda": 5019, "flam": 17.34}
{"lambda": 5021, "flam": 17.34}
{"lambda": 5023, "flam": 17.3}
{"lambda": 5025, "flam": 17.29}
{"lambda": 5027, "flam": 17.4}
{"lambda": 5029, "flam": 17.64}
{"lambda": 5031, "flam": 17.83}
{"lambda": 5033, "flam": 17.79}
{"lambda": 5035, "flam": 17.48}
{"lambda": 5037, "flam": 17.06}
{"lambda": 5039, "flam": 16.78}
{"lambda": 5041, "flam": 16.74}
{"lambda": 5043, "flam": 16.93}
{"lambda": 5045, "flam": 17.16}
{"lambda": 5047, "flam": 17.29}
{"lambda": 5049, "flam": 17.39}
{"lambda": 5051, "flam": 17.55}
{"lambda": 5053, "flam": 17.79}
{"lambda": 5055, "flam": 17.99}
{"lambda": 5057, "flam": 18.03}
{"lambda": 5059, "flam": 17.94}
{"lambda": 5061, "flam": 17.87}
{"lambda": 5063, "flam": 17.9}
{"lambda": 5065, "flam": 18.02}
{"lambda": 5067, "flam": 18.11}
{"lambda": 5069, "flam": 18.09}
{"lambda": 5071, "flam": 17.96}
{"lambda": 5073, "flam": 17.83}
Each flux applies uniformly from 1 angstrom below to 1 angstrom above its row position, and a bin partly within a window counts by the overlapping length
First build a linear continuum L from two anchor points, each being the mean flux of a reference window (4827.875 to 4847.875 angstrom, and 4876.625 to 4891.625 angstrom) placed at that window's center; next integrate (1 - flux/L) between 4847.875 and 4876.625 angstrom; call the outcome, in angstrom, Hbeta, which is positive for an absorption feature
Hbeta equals 2.5 angstrom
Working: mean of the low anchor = 18.5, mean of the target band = 16.6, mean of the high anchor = 17.8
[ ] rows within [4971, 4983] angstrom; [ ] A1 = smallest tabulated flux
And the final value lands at 17.3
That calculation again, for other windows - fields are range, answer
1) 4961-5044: 16.74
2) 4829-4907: 14.3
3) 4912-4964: 17.24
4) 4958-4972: 17.46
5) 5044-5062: 17.16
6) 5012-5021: 17.31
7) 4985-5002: 17.2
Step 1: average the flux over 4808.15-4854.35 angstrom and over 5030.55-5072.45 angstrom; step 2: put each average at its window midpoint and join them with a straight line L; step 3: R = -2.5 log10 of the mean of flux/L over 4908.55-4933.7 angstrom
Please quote 0.03 mag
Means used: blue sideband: 18.4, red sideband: 17.6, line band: 17.6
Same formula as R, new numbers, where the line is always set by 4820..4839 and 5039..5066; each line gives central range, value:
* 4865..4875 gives 0.109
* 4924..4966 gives 0.007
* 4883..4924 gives 0.022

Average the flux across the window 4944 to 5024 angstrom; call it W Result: 17.8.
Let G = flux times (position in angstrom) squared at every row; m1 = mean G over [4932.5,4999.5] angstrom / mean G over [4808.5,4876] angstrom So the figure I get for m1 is 1.1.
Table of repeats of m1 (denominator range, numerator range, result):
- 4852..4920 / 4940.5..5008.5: 1.08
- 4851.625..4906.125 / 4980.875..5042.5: 1.08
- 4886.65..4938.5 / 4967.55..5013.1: 1.04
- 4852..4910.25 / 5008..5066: 1.08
